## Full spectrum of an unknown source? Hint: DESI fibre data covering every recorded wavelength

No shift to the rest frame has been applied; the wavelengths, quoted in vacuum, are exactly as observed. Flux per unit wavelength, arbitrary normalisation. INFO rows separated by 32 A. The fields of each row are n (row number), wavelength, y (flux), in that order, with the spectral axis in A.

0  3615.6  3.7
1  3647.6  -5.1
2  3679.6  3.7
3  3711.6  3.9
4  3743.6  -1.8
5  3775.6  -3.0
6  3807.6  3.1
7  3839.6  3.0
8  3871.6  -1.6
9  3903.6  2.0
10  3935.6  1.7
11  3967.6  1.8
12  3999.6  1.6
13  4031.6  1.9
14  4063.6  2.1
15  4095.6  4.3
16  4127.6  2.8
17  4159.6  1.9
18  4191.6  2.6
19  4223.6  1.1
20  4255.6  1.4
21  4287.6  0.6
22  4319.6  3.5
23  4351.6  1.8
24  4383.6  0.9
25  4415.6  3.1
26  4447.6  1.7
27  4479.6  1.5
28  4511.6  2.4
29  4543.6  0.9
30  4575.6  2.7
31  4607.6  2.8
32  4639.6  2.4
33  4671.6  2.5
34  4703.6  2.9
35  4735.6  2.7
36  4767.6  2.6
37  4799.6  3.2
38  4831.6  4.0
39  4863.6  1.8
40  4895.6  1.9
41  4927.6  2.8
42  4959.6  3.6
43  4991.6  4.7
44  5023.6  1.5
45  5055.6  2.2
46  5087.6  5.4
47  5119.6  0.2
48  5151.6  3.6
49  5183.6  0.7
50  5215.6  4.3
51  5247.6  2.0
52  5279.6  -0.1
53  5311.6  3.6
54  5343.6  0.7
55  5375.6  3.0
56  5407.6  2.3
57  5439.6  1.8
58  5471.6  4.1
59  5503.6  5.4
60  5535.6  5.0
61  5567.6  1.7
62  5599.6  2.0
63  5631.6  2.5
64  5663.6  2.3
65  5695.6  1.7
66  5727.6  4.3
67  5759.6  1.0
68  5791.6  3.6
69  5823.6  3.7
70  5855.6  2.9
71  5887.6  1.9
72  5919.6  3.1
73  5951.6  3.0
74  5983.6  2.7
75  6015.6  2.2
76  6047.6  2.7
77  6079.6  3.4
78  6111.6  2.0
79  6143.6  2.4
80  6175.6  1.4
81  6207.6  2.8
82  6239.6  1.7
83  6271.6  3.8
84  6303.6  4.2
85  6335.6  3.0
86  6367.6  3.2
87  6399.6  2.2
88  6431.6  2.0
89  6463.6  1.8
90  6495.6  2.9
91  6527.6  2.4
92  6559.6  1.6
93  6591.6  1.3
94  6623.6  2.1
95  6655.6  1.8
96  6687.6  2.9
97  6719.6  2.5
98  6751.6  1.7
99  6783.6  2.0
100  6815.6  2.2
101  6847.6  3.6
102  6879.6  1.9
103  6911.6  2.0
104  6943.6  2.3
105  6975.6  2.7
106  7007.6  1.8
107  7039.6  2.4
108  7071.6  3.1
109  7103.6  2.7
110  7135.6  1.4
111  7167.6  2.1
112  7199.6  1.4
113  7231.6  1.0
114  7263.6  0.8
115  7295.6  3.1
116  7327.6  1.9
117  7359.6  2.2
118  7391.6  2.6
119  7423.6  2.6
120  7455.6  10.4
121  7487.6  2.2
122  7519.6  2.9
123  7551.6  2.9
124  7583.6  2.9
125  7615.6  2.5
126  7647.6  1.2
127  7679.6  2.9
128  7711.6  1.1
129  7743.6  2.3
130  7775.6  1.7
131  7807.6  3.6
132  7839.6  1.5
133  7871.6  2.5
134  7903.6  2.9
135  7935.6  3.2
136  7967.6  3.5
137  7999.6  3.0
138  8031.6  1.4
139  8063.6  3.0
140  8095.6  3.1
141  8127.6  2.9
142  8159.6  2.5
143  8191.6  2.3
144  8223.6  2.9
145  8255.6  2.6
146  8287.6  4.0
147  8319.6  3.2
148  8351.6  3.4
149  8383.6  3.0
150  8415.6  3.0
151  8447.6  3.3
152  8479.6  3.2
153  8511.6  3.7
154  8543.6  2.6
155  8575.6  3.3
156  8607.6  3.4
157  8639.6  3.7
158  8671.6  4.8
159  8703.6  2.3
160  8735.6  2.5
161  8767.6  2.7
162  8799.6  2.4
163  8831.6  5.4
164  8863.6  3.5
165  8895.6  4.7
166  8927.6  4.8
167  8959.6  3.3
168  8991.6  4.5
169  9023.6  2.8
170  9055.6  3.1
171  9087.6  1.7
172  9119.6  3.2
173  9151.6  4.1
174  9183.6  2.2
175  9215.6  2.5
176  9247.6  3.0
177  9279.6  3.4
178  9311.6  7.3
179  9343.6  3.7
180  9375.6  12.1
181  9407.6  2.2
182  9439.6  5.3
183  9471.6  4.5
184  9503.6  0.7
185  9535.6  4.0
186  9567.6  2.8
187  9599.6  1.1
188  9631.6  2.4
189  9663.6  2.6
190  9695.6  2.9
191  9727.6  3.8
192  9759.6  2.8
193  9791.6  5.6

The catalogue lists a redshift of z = 1.00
